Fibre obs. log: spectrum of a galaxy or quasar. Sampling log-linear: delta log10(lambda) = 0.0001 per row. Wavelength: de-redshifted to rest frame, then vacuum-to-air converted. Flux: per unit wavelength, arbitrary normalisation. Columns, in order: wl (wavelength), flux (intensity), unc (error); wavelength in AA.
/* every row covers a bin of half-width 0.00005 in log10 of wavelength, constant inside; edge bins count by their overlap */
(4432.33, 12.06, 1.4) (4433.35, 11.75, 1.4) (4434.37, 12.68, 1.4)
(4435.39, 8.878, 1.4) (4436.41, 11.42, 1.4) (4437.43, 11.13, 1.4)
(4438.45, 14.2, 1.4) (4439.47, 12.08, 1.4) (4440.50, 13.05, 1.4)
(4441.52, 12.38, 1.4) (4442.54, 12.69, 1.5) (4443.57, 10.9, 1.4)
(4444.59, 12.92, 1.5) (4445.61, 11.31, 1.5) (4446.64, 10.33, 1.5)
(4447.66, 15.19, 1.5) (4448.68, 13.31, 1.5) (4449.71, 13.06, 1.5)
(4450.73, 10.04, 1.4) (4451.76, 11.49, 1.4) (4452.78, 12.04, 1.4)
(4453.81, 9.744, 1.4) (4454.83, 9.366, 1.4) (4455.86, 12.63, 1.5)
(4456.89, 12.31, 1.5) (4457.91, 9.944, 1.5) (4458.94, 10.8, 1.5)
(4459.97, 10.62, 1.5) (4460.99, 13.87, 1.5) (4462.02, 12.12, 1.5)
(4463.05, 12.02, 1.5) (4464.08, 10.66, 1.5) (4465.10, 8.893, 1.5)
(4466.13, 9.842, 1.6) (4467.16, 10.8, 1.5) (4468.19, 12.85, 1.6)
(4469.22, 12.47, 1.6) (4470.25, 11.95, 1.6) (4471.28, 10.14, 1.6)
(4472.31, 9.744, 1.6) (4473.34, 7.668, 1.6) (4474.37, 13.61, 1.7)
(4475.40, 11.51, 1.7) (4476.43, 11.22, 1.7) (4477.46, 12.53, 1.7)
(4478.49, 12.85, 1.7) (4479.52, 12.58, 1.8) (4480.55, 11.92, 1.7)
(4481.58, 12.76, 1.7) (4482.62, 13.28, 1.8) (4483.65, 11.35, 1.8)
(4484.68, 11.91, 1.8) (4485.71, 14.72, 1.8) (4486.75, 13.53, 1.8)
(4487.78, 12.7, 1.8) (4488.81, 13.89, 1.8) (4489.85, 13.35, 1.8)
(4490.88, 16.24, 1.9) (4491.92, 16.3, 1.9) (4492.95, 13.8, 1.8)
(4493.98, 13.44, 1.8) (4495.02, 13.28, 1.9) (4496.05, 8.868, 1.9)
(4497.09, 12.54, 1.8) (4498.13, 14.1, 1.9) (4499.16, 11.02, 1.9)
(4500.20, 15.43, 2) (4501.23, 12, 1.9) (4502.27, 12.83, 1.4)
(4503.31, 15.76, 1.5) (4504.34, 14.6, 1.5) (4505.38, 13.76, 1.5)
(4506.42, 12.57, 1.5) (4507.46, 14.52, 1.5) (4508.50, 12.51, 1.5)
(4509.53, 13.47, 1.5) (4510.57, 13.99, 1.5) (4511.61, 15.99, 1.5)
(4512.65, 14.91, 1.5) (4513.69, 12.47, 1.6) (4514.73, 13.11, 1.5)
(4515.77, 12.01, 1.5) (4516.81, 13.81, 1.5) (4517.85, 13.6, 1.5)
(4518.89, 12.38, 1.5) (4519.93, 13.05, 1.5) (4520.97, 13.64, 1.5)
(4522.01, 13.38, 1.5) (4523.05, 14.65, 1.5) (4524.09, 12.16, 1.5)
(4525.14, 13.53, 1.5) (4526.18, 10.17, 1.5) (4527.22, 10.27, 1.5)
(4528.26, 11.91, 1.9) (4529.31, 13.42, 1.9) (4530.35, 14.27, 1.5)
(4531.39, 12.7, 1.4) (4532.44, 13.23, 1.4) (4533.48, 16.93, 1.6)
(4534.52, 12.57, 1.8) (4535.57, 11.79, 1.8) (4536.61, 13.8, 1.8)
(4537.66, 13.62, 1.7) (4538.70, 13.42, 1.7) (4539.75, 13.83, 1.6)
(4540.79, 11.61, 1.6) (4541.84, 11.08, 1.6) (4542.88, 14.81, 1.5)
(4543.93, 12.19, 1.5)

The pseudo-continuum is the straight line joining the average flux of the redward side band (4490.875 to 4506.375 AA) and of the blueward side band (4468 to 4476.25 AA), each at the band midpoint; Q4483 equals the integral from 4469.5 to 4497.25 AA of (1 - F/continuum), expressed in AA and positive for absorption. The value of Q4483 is -0.8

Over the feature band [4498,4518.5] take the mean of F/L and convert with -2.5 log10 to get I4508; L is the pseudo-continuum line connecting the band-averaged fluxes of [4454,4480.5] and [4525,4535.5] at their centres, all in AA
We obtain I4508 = -0.11 mag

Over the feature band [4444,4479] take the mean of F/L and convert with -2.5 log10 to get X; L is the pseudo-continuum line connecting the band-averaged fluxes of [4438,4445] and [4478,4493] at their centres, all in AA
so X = 0.13 mag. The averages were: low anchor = 12.6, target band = 11.5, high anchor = 13.4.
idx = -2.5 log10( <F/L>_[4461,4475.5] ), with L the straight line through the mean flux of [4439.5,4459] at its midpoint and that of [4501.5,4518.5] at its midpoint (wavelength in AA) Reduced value 0.12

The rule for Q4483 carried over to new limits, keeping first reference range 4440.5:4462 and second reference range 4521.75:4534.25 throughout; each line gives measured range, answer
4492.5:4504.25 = -0.5 AA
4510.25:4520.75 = -0.6 AA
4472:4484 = 0.4 AA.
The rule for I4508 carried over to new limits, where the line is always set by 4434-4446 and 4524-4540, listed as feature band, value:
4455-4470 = 0.08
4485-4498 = -0.08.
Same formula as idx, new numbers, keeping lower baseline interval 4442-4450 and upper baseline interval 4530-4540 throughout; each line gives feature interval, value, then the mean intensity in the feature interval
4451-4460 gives 0.147 mag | 11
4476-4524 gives -0.014 mag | 13.3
